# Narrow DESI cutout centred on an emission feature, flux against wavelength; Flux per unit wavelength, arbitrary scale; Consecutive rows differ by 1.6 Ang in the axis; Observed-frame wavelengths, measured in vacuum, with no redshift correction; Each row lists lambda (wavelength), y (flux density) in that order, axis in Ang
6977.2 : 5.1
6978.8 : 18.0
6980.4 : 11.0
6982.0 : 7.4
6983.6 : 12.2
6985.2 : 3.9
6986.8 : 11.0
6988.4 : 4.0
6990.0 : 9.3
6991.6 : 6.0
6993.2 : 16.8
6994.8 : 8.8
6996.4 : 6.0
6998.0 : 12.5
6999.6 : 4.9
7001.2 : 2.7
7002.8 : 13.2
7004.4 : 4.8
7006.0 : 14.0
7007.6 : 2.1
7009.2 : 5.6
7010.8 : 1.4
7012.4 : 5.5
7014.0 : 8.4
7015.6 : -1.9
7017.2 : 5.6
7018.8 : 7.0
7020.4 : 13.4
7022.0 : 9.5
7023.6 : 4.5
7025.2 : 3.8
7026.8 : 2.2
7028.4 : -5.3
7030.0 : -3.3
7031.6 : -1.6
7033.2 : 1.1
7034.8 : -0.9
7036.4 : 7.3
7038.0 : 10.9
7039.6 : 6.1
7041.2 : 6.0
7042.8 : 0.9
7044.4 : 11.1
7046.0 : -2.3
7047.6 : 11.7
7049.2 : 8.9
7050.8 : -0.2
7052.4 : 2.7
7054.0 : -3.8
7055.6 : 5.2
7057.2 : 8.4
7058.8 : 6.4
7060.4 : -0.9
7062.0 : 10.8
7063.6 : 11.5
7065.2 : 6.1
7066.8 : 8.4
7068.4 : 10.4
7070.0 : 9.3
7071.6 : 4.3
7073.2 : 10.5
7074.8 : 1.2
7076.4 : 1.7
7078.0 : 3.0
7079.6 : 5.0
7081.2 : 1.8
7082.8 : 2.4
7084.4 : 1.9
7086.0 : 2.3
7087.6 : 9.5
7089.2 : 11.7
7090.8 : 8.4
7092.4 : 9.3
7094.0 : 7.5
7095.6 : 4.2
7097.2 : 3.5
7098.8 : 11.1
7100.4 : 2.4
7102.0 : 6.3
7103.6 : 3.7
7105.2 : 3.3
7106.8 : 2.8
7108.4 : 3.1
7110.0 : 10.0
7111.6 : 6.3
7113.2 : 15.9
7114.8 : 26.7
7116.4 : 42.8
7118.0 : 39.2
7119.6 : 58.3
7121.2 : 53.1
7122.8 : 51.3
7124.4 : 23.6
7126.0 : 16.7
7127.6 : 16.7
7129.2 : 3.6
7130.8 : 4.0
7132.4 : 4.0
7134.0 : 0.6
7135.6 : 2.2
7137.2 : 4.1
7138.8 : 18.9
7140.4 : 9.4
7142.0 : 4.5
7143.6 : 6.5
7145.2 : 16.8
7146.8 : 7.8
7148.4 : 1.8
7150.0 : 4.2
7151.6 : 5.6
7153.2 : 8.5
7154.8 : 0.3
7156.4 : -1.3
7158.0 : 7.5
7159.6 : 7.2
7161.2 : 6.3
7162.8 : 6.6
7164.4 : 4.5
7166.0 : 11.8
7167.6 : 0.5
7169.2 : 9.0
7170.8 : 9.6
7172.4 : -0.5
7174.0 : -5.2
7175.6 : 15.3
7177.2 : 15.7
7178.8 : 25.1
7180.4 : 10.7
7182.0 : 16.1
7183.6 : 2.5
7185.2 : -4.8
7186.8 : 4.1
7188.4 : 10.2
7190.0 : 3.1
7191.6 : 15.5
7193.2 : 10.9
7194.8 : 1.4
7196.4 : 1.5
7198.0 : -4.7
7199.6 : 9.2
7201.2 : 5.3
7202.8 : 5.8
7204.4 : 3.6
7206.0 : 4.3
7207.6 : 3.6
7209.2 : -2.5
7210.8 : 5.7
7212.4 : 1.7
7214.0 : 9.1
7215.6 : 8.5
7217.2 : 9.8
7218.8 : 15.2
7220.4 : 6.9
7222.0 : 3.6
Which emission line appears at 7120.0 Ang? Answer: [O II] 3727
